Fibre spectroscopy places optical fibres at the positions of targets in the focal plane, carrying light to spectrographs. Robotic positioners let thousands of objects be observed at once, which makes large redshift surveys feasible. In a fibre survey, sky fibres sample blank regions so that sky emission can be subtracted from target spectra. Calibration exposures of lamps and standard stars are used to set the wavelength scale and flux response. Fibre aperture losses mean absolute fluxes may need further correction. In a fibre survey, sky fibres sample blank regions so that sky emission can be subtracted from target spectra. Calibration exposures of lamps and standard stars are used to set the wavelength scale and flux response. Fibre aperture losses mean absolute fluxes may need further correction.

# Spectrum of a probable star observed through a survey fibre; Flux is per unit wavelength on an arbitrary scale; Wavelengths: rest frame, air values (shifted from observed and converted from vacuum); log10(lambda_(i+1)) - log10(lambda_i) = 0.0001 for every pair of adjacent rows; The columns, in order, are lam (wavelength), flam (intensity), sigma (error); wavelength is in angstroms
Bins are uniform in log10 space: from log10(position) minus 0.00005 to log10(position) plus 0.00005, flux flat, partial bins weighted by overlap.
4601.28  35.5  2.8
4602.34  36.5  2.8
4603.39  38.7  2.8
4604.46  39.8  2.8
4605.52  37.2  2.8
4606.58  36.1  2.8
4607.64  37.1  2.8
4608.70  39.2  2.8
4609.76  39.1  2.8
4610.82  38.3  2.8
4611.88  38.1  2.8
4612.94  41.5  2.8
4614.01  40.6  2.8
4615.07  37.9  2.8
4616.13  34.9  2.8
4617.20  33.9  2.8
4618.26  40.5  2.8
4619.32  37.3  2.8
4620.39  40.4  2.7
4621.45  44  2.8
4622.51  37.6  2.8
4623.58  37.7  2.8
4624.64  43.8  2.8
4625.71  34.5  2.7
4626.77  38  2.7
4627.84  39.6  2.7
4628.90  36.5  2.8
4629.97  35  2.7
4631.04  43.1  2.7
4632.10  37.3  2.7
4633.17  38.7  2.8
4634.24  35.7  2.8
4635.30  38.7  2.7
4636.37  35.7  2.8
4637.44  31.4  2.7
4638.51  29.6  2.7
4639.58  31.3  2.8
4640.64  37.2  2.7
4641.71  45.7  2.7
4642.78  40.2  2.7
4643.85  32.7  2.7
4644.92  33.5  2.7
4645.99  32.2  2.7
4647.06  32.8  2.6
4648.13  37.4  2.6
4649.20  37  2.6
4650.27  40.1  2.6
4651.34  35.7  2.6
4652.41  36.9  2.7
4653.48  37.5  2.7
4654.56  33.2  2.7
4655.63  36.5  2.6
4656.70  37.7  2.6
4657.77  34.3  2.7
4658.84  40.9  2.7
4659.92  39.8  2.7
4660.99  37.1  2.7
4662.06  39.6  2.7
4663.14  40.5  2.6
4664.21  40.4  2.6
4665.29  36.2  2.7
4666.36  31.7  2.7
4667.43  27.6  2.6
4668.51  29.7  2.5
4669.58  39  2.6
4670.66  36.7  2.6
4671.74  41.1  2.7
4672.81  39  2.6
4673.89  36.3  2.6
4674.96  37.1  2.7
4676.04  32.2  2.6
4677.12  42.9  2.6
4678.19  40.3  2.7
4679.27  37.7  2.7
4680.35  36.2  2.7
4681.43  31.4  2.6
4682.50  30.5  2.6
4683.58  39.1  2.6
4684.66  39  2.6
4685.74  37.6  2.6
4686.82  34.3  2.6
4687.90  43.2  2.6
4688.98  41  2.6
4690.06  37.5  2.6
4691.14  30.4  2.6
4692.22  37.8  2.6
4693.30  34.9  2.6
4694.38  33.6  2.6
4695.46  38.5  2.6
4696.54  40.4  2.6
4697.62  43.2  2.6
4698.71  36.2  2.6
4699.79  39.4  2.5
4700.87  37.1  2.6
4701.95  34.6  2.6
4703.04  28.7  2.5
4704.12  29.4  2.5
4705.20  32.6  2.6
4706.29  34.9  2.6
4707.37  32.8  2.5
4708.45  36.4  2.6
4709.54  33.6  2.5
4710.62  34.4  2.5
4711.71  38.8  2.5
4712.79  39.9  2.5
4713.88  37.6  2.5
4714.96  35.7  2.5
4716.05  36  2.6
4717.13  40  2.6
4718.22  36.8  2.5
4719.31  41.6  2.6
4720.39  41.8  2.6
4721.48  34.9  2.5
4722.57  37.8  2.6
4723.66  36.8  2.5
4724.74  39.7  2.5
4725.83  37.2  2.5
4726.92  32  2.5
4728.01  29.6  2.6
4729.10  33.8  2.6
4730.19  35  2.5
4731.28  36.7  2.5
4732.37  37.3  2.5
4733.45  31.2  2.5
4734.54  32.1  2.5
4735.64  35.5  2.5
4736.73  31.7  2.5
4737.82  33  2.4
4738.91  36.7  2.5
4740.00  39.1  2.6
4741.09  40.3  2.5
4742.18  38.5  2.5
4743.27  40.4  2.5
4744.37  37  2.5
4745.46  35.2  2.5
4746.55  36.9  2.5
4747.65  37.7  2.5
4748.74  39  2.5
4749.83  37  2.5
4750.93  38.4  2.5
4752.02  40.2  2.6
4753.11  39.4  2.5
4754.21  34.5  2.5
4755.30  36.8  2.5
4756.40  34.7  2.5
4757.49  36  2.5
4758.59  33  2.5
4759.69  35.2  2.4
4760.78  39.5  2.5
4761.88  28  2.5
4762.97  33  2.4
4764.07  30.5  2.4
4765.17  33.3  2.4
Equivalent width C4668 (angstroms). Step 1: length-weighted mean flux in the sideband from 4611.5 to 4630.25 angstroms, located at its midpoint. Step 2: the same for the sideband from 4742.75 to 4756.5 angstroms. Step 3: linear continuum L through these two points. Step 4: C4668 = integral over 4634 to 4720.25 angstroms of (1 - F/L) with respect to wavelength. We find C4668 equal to 3.66 angstroms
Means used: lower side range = 38.5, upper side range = 37.5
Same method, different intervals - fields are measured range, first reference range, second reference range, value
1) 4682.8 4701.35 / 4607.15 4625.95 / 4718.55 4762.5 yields -0.25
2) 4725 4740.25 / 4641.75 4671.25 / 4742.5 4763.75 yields 0.84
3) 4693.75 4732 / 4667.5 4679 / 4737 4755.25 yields 1.15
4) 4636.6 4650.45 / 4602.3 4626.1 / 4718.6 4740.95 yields 0.91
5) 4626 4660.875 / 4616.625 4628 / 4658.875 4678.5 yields 1.30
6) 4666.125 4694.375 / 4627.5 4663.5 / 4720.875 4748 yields 0.06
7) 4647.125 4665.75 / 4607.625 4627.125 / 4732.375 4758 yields 0.24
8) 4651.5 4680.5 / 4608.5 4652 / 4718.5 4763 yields 0.06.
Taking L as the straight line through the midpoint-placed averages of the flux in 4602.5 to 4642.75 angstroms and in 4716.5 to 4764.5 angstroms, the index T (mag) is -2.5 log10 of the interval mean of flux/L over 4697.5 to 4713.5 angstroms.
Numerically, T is 0.04 mag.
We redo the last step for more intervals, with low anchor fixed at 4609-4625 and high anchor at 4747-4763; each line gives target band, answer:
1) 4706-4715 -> 0.03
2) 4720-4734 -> 0.04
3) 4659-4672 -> 0.04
